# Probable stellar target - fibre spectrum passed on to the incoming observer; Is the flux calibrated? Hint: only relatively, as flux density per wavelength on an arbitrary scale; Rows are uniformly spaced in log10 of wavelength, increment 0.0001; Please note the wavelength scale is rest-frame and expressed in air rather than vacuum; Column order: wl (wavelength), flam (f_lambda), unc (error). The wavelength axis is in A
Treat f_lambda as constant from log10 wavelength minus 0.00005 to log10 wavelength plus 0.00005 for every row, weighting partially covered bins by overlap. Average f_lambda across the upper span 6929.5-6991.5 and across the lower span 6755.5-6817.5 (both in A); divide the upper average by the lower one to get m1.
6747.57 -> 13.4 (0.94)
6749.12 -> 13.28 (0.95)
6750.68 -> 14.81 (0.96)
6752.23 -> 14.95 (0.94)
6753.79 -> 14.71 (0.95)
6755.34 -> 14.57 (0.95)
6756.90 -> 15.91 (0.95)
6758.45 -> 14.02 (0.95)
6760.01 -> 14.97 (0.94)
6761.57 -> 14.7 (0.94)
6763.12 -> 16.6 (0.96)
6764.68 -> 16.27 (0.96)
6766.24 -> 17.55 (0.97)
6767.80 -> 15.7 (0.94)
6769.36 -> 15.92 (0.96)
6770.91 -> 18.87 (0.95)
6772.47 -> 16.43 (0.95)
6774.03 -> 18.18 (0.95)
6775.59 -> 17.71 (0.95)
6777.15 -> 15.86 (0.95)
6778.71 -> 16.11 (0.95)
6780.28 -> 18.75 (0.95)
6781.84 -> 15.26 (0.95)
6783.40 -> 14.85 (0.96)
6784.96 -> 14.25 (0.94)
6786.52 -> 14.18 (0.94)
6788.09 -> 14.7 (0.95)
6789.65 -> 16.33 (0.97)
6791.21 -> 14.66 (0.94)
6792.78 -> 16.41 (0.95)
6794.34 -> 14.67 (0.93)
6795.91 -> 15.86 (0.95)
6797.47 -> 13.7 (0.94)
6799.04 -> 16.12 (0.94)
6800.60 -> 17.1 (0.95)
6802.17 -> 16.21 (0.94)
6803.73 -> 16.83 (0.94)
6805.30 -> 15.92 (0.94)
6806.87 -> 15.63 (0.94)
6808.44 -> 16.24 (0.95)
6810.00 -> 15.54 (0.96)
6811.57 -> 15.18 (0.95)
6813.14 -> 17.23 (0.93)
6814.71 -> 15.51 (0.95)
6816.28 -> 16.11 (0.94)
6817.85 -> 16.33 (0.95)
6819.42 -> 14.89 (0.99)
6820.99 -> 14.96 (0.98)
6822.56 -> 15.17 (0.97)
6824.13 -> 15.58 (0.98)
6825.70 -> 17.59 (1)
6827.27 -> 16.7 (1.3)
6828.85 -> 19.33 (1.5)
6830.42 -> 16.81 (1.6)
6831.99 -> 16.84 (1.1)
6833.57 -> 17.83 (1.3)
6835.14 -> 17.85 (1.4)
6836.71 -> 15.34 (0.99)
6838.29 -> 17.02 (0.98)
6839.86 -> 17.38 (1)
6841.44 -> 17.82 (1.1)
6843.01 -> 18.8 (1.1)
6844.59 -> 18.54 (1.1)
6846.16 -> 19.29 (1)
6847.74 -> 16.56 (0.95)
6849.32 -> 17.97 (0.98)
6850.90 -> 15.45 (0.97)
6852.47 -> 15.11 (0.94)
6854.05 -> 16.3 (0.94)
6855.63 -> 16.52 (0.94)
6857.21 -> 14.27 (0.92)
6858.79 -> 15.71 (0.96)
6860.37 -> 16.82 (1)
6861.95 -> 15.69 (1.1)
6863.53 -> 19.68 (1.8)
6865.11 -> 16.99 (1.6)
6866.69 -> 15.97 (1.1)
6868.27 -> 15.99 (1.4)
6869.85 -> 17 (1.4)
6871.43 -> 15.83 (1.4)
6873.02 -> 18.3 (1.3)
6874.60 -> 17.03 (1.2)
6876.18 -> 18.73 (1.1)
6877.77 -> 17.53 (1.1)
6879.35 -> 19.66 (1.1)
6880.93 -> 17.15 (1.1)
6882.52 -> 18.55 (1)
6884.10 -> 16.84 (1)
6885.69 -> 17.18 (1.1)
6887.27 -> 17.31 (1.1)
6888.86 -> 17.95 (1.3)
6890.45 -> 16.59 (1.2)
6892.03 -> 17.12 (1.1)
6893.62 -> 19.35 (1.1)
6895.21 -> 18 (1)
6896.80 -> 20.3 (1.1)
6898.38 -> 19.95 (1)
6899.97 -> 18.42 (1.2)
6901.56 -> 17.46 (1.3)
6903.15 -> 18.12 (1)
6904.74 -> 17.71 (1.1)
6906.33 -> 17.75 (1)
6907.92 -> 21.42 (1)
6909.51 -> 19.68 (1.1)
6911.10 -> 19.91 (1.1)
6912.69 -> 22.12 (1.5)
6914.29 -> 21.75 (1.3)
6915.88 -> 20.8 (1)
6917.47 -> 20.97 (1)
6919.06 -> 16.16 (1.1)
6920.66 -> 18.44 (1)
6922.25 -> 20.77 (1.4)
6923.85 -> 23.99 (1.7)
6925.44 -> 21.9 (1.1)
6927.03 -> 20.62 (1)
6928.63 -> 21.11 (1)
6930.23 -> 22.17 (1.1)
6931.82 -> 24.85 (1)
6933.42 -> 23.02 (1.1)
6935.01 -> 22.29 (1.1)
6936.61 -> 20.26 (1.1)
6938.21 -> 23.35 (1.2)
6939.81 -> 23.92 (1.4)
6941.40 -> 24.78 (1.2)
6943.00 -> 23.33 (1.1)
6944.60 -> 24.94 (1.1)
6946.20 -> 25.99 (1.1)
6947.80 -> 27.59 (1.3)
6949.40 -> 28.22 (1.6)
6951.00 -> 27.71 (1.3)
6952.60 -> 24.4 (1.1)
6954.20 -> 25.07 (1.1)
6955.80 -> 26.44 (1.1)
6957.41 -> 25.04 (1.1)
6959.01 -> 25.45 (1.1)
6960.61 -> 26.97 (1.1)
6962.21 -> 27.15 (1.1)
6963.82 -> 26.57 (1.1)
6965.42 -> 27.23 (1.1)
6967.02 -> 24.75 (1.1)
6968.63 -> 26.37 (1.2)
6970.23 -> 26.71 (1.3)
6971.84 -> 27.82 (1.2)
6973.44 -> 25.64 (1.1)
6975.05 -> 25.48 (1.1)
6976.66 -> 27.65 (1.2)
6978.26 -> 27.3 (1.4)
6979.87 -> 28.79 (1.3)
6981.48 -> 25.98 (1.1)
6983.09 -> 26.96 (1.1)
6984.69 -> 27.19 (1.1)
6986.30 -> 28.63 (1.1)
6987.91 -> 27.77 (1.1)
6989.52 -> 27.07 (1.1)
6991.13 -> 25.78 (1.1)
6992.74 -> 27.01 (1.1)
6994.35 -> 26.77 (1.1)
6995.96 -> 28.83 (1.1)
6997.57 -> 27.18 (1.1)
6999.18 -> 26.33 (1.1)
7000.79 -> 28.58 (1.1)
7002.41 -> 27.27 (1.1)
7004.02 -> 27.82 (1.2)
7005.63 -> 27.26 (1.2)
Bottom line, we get 1.6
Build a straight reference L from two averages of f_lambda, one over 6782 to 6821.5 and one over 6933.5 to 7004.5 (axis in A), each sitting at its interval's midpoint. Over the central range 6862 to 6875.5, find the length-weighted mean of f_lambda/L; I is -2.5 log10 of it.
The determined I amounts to 0.17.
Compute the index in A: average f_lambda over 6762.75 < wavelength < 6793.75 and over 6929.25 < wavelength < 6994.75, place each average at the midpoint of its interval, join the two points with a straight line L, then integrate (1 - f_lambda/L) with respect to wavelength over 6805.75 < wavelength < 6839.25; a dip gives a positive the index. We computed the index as 3.9 A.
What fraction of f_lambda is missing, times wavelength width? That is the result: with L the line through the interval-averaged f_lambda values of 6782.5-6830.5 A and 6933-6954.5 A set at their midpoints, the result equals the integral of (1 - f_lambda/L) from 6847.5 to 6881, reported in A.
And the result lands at 4.6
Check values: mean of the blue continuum 15.8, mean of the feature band 16.8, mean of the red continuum 24.7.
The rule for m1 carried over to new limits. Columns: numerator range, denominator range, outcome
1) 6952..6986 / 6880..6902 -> 1.47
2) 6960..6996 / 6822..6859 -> 1.59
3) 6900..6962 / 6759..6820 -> 1.41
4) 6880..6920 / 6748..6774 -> 1.20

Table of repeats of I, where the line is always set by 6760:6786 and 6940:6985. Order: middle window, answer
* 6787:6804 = 0.13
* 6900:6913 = 0.22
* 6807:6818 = 0.16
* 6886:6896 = 0.26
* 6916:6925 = 0.19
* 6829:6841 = 0.15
